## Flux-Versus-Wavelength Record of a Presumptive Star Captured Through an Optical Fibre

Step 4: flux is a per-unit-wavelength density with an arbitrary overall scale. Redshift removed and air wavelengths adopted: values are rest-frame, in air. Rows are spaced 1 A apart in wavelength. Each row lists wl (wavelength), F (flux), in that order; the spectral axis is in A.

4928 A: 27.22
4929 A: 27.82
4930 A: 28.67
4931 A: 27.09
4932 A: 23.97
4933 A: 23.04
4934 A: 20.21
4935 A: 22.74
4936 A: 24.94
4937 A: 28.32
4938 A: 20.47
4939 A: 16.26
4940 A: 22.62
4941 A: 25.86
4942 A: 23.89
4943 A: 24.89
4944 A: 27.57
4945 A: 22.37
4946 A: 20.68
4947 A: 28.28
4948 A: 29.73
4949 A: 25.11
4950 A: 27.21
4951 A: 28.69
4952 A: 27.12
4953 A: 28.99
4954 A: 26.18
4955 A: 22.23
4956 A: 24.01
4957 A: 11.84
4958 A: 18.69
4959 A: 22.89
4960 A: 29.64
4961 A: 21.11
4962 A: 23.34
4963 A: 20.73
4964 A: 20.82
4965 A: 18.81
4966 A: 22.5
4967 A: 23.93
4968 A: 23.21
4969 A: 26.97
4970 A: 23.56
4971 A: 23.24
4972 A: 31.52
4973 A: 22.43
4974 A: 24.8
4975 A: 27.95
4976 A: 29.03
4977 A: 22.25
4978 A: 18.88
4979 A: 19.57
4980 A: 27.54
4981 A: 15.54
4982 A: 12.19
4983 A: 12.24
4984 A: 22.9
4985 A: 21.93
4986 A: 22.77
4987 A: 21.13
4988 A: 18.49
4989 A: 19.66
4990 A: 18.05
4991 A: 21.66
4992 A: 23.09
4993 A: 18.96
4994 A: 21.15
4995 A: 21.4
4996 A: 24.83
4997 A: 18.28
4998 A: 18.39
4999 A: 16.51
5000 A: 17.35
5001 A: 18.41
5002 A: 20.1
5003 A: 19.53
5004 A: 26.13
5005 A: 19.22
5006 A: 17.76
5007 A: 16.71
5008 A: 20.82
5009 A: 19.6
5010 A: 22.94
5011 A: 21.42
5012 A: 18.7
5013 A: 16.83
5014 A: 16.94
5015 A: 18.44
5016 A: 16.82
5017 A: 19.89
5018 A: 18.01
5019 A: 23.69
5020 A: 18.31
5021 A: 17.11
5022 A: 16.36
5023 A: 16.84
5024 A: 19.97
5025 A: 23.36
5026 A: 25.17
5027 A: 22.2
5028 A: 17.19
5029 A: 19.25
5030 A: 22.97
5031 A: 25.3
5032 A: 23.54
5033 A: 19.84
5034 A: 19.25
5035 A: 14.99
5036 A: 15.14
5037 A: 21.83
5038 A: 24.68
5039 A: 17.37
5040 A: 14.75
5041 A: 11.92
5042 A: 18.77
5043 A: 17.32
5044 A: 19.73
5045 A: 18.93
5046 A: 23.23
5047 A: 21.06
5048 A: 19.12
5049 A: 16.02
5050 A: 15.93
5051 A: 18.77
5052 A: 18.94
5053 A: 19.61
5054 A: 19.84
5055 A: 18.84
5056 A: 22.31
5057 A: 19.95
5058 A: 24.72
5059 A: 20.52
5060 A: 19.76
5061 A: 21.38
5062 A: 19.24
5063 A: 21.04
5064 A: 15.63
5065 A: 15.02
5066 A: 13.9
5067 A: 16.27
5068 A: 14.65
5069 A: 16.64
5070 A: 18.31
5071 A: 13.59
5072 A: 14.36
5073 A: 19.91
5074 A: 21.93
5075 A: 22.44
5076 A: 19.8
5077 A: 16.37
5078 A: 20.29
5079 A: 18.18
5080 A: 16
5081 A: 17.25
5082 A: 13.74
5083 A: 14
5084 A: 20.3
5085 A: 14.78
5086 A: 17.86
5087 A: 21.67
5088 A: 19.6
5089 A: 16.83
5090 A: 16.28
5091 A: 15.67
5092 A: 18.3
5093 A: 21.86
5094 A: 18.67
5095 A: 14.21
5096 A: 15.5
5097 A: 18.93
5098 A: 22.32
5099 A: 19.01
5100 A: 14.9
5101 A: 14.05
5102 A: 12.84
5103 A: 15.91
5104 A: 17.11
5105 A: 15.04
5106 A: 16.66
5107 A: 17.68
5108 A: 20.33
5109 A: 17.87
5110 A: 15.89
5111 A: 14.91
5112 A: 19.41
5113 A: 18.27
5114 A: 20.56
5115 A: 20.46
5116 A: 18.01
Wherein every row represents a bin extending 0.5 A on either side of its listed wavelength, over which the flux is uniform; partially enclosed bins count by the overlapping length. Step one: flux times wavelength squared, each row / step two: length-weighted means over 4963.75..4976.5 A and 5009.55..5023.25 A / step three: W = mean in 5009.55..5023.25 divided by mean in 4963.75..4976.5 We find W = 0.8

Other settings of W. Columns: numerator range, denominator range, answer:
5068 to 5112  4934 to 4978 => 0.76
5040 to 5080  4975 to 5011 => 0.94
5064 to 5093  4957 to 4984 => 0.81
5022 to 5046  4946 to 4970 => 0.84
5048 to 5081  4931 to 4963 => 0.81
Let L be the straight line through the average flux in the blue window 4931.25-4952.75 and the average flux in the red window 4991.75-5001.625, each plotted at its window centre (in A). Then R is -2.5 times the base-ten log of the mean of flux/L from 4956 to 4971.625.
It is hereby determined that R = 0.02 mag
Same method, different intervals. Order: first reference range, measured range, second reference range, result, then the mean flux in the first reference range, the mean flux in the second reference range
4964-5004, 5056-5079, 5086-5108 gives -0.01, 21.4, 17.4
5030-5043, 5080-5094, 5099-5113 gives -0.02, 19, 16.5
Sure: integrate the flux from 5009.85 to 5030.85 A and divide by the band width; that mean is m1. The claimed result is 19.7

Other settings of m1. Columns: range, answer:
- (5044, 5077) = 18.8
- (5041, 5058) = 19.2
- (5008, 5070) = 19.2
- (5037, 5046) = 18.4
